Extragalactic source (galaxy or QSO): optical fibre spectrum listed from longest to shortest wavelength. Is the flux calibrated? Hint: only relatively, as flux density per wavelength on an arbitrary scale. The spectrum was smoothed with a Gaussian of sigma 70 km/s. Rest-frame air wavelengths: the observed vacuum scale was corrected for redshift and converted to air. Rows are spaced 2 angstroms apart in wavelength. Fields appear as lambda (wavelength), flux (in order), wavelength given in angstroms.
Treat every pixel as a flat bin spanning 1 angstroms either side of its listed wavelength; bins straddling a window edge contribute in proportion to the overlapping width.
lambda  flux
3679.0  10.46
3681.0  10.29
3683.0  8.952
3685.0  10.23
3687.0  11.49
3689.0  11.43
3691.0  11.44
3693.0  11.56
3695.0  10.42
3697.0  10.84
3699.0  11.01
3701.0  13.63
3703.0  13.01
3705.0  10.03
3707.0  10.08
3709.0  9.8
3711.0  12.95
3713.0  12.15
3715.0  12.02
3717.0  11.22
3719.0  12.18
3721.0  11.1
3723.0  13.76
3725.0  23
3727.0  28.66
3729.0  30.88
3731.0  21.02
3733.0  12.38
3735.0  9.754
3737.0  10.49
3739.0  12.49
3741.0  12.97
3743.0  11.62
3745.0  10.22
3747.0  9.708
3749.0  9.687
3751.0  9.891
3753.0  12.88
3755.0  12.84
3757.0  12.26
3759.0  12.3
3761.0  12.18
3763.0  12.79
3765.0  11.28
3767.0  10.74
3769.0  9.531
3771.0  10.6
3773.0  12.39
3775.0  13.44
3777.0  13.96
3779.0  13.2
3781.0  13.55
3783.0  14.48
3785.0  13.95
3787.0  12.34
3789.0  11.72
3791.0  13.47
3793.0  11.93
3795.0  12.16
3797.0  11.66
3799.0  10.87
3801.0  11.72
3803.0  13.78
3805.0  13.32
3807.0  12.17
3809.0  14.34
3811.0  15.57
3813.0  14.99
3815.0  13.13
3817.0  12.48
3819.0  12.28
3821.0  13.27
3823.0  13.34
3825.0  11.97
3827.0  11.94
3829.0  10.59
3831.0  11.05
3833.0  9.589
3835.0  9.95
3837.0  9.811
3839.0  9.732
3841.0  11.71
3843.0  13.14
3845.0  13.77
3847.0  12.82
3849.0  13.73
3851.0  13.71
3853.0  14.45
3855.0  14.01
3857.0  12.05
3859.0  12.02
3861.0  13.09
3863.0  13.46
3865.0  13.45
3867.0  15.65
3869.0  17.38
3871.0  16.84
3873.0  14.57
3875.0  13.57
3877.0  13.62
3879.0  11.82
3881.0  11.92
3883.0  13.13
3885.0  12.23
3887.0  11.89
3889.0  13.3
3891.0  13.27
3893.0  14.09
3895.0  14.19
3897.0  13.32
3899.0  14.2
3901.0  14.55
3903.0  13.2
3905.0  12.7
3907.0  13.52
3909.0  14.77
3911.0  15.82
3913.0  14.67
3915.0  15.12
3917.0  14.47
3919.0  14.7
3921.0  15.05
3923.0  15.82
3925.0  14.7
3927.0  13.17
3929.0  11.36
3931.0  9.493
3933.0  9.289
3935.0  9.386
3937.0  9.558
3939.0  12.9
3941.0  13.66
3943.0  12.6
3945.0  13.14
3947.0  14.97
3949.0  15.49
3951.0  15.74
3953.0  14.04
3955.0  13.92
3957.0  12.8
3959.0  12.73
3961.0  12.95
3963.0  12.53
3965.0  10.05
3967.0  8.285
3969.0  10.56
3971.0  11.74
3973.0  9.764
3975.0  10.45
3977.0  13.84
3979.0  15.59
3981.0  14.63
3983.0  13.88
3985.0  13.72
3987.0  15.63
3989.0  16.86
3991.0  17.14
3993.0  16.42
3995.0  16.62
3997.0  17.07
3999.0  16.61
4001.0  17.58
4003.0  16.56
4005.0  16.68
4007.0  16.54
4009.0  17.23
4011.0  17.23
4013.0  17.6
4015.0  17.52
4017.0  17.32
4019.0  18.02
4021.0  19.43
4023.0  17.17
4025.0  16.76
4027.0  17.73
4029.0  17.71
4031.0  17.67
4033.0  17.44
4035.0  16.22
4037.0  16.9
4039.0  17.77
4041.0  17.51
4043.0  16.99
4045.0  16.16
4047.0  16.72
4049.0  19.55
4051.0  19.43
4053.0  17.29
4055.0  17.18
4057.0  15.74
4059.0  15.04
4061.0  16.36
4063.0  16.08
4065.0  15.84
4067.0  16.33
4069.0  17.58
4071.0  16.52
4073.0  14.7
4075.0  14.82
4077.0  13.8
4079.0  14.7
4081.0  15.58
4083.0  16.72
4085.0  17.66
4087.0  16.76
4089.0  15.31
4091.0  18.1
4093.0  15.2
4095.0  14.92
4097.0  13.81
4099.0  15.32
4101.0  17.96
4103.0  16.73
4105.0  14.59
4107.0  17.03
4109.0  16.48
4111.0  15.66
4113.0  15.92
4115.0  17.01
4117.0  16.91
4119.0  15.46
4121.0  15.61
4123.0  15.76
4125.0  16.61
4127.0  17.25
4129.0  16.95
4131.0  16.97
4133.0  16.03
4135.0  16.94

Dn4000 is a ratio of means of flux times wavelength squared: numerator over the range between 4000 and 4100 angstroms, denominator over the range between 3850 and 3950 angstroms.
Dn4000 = 1.3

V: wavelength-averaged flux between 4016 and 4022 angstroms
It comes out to 18.3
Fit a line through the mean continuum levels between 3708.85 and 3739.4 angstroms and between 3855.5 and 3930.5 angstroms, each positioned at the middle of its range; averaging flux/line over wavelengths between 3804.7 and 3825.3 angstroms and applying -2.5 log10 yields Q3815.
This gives 0.09 mag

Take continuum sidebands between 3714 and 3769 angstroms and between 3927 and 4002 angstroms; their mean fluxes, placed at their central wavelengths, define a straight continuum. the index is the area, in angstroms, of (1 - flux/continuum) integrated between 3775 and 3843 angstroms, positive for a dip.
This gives 5.5 angstroms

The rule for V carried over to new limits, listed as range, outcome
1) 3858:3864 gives 12.9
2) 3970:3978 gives 11.4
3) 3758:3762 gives 12.2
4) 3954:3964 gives 13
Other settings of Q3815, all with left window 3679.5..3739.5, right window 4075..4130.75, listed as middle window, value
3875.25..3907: 0.11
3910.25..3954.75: 0.11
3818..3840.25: 0.25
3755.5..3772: 0.19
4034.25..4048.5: -0.09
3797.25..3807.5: 0.13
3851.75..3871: 0.02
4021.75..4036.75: -0.11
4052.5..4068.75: -0.03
